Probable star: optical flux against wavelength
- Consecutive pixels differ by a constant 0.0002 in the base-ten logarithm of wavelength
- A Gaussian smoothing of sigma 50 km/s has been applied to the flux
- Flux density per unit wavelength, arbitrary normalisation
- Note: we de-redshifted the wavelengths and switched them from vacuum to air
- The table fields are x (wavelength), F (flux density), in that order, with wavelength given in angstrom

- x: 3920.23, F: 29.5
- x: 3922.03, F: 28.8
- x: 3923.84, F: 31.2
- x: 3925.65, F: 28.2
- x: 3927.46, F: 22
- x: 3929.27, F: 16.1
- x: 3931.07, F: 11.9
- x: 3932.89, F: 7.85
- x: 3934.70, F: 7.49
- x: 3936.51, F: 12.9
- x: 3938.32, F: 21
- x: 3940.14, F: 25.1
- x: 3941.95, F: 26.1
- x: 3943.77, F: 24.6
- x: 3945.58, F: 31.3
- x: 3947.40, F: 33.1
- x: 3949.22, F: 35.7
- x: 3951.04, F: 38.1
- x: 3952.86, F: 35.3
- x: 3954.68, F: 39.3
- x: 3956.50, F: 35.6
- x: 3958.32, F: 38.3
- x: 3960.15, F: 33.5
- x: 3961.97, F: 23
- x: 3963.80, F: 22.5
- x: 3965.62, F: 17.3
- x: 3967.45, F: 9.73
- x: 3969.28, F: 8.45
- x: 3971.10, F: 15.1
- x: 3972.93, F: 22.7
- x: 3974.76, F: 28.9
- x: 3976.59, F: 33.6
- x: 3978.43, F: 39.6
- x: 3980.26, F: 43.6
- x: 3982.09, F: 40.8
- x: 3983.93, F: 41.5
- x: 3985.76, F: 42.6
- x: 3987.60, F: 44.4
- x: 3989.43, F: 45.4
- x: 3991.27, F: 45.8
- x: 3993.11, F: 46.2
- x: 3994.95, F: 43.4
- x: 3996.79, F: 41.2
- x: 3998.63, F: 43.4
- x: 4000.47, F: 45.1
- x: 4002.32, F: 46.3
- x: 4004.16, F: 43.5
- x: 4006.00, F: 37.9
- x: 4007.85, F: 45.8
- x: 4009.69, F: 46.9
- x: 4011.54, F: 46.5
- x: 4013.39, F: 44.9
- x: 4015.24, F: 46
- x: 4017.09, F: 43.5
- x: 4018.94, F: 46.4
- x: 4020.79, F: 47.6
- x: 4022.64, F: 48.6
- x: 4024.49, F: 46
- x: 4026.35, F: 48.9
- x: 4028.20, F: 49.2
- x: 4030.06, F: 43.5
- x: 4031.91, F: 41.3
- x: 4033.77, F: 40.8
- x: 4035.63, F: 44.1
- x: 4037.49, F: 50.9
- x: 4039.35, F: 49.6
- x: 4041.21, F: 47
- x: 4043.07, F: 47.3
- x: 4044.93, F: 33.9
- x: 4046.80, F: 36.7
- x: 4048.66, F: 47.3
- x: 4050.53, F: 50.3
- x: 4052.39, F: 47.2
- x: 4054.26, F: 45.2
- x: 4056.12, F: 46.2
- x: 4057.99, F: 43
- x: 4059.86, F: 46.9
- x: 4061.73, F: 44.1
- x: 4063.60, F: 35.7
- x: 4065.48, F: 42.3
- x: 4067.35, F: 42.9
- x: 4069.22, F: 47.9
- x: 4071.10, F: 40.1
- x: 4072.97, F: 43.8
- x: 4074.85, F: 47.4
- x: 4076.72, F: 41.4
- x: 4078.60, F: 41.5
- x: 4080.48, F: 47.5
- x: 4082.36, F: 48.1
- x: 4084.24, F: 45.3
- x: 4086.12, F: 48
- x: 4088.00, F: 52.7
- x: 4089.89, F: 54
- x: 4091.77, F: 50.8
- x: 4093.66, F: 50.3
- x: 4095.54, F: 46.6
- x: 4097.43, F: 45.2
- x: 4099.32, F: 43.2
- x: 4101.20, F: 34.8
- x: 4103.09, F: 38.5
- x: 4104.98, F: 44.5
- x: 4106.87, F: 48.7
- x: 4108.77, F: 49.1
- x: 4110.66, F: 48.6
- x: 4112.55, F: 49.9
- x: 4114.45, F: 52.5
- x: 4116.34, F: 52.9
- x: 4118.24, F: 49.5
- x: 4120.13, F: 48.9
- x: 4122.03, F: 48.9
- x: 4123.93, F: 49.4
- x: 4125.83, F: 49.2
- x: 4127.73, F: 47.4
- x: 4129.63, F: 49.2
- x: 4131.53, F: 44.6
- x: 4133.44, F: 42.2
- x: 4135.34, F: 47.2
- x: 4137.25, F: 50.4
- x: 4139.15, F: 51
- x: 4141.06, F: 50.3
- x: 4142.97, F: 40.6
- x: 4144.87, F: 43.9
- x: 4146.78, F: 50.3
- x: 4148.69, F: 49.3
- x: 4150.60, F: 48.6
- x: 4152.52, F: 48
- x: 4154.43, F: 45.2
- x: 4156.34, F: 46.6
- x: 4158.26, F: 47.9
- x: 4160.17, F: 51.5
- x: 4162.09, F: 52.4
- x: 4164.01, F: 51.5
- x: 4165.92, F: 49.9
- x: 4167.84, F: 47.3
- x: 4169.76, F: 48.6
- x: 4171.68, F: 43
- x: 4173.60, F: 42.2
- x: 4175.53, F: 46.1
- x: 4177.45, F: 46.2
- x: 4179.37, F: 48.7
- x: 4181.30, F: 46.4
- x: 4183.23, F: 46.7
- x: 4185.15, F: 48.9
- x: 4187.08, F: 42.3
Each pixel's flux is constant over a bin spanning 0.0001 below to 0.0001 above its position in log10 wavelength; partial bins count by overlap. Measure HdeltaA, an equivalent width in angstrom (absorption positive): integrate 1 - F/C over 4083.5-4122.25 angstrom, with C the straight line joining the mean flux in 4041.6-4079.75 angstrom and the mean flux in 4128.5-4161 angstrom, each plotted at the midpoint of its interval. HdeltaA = -1.9 angstrom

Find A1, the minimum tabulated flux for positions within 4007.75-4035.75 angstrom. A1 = 40.8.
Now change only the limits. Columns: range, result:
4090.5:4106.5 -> 34.8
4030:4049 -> 33.9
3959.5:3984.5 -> 8.45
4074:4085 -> 41.4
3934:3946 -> 7.49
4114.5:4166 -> 40.6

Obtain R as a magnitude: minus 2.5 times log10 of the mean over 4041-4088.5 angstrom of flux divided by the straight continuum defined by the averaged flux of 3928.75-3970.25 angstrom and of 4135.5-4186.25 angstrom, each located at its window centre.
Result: -0.20 mag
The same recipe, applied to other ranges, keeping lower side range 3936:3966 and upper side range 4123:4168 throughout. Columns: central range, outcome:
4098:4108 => 0.05 mag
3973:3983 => -0.13 mag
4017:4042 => -0.25 mag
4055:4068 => -0.08 mag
